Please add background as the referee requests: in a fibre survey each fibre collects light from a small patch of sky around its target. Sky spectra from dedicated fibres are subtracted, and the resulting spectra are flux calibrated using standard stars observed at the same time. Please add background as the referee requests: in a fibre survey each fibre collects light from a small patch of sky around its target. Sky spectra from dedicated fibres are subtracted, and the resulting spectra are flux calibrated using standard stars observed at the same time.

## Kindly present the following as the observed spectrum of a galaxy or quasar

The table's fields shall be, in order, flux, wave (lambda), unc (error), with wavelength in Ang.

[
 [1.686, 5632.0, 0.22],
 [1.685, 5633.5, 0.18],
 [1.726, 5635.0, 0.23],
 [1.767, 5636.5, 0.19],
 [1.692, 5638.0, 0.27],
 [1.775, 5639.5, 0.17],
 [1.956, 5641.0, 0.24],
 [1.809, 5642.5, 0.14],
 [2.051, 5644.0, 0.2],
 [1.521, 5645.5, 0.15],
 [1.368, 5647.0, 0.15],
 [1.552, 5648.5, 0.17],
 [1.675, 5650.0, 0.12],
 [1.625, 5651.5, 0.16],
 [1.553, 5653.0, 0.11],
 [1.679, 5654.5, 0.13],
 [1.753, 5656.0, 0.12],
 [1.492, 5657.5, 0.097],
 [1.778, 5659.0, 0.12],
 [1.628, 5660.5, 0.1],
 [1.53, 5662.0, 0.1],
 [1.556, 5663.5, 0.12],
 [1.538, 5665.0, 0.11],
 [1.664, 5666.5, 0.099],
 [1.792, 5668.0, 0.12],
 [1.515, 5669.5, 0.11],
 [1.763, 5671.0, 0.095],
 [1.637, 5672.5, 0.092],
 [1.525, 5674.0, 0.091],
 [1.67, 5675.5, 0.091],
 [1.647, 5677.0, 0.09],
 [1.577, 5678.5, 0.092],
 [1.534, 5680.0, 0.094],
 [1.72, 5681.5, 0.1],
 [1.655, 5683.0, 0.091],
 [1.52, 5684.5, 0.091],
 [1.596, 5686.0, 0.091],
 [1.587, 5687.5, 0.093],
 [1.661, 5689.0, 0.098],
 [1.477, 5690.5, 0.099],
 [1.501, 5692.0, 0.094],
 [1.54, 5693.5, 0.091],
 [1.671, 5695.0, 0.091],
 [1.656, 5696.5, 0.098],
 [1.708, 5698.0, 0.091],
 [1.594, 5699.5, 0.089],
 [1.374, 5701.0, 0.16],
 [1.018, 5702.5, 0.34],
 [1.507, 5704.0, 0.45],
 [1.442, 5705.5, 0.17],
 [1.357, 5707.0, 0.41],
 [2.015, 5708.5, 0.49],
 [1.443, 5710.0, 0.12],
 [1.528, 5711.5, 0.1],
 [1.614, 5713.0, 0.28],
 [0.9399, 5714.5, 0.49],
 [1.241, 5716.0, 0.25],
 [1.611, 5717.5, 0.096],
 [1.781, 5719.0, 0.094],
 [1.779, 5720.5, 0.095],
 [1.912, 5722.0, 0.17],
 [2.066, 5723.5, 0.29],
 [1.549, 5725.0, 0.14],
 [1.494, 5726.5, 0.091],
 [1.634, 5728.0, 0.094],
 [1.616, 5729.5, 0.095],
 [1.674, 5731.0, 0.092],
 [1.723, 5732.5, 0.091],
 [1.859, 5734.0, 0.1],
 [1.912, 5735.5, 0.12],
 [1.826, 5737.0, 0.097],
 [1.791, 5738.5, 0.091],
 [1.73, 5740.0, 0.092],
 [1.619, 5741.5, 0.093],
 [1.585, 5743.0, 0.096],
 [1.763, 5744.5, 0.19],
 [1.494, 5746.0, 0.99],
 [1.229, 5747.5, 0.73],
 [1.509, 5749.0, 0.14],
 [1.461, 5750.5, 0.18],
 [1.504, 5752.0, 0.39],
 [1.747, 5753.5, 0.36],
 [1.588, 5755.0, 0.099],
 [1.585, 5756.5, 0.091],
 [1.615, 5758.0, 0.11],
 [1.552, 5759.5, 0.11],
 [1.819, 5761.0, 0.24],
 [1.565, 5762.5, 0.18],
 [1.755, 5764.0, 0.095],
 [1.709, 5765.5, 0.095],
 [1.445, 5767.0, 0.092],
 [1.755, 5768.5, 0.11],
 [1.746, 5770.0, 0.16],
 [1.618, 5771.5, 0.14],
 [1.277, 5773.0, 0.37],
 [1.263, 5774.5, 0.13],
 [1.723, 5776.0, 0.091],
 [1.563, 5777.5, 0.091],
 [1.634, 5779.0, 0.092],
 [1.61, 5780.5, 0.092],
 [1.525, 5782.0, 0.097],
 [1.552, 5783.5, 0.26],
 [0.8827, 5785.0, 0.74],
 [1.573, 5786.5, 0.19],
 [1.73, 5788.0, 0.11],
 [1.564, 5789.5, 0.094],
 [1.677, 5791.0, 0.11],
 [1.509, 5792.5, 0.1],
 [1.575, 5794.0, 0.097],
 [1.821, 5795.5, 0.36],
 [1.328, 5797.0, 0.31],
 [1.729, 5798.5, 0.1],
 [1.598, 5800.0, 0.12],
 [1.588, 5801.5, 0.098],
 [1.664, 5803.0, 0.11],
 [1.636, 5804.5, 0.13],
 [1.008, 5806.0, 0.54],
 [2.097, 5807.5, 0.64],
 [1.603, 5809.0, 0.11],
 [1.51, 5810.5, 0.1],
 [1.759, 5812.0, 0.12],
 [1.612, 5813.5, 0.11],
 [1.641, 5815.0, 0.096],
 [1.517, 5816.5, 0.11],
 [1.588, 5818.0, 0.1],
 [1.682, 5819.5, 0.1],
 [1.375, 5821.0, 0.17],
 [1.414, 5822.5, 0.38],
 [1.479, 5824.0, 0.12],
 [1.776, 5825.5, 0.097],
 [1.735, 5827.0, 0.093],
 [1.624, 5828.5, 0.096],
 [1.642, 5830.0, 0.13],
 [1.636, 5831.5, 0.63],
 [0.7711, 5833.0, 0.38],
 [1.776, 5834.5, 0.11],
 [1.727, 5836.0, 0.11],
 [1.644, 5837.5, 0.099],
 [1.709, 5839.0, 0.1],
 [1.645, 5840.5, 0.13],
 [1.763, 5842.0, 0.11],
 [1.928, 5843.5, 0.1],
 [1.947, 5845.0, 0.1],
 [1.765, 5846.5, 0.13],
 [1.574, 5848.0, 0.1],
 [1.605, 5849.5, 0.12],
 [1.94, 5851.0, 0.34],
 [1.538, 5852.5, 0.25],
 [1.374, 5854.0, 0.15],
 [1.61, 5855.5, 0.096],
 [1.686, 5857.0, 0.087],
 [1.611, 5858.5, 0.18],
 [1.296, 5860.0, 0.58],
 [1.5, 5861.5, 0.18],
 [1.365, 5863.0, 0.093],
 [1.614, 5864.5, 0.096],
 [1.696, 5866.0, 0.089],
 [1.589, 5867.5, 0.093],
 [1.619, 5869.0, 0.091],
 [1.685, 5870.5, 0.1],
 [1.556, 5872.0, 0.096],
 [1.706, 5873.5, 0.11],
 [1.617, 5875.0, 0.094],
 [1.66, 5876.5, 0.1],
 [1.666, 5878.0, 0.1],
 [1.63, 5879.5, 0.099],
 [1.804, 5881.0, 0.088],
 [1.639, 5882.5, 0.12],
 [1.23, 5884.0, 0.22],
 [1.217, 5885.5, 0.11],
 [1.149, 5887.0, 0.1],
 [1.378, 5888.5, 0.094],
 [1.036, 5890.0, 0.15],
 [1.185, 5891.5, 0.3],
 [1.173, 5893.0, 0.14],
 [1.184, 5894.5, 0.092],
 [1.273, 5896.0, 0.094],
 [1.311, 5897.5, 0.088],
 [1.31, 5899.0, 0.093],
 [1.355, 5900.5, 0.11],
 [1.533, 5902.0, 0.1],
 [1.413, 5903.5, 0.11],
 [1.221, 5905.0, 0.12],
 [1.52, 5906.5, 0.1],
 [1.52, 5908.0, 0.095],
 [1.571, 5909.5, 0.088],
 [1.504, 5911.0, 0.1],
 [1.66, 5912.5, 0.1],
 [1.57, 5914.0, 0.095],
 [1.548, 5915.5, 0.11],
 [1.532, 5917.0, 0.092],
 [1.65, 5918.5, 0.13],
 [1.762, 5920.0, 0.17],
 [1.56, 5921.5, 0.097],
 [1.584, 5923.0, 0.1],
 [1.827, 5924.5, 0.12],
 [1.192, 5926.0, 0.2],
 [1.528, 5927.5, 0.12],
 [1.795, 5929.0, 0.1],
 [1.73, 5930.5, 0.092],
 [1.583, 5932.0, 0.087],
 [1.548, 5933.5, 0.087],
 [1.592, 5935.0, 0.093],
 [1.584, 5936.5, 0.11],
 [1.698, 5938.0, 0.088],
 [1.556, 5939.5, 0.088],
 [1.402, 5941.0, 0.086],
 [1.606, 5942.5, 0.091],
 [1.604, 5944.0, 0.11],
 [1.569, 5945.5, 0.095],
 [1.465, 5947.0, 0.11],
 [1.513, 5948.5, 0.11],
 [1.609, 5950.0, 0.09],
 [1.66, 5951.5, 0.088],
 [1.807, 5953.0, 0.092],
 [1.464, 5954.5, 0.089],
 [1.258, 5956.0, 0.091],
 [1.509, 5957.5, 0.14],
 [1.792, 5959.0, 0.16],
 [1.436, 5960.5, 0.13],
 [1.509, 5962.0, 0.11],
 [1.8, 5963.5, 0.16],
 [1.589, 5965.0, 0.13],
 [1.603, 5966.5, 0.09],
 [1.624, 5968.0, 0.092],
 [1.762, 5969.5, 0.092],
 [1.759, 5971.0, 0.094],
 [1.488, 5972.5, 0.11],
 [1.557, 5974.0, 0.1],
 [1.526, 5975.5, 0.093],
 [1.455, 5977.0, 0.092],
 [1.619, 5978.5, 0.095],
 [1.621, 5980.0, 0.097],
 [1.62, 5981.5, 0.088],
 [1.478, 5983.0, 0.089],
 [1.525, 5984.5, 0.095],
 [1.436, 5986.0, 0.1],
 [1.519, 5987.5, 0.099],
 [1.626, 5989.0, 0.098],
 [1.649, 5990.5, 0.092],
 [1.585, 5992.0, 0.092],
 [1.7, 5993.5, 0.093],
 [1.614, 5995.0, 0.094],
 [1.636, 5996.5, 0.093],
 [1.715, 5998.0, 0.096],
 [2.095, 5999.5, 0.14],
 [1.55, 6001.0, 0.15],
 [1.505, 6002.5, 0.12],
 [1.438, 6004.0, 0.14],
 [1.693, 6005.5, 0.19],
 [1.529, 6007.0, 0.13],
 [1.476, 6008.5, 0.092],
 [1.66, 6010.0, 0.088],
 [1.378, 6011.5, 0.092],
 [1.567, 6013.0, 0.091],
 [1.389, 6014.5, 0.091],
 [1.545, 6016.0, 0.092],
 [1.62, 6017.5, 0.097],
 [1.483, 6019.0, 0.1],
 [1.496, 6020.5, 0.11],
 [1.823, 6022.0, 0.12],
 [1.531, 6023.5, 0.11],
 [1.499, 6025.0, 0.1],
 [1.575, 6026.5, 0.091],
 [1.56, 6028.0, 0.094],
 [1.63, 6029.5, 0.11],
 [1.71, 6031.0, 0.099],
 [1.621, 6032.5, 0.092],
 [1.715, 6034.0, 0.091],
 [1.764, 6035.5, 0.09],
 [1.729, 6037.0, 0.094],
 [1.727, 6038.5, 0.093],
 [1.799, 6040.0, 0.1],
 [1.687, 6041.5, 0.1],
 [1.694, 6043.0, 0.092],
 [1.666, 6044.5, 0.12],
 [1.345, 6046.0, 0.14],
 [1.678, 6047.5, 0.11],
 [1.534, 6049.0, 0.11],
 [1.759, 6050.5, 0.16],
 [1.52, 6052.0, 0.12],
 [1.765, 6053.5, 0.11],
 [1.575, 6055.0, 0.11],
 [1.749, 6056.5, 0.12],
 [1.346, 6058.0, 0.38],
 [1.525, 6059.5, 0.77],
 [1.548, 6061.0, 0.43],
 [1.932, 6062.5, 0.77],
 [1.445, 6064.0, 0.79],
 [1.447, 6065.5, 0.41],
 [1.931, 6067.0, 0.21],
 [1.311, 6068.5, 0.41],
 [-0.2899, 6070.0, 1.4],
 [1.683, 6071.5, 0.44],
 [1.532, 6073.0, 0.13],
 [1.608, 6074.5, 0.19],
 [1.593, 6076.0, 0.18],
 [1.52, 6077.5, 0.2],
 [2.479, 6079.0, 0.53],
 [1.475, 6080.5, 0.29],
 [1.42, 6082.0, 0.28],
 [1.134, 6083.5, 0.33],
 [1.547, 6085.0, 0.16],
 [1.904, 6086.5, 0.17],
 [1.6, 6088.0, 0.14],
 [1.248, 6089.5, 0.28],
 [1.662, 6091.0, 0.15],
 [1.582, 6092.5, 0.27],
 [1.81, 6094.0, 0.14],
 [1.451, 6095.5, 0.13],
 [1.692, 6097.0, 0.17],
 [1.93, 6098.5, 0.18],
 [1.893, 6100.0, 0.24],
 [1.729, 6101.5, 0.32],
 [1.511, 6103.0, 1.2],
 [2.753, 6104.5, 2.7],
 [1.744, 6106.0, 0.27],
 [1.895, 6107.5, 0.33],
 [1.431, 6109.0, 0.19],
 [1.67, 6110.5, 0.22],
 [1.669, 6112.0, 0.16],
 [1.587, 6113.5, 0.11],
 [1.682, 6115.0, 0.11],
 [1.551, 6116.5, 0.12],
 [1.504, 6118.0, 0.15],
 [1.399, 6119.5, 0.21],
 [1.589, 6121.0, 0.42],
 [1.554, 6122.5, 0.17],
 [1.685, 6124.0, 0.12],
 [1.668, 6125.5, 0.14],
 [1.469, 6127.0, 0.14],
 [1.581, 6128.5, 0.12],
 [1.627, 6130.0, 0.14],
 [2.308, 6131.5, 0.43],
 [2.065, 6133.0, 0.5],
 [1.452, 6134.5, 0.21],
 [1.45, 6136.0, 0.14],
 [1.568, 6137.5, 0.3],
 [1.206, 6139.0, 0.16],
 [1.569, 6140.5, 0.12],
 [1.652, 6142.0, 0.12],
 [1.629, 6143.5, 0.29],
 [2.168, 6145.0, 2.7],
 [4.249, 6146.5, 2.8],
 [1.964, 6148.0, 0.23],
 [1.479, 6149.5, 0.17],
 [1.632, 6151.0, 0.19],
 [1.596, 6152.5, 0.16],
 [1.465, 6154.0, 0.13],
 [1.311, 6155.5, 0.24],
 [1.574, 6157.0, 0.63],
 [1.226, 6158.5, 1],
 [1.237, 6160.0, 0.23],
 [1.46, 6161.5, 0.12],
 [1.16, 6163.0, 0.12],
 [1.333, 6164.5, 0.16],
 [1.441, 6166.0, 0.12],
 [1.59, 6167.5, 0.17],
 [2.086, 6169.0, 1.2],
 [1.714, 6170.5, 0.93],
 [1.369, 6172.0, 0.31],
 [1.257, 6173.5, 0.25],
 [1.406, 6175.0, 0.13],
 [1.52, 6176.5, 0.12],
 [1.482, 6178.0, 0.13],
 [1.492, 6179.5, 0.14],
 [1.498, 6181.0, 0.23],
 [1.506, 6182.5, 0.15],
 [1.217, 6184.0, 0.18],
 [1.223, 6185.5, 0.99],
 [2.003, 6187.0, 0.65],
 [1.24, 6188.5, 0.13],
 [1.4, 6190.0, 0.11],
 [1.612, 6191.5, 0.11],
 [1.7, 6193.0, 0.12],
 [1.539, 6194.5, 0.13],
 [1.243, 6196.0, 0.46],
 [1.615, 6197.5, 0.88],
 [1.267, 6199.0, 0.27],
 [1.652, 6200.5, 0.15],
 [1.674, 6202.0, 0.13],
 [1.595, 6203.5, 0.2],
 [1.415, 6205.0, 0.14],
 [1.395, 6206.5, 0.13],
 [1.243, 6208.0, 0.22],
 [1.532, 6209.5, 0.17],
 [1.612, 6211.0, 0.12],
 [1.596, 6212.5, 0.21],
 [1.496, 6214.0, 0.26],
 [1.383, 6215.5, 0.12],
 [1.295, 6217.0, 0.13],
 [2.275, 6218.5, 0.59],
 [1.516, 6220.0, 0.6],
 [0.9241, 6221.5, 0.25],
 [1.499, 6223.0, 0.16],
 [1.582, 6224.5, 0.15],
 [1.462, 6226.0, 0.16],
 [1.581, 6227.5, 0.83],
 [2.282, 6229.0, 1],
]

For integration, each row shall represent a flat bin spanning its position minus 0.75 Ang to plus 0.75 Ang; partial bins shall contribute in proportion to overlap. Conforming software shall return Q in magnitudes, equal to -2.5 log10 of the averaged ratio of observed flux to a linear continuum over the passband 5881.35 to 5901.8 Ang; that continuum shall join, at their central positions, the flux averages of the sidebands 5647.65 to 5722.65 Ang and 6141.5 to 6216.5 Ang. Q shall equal 0.22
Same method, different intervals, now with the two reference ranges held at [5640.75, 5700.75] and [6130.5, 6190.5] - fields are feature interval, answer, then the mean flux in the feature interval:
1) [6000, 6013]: 0.05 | 1.54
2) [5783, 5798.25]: 0.07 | 1.53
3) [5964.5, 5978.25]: 0.01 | 1.6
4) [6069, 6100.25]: 0.05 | 1.54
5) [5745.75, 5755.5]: 0.08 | 1.5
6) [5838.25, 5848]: -0.10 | 1.78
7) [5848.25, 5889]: 0.04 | 1.56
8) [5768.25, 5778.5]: 0.05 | 1.56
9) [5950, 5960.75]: 0.03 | 1.57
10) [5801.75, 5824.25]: 0.03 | 1.57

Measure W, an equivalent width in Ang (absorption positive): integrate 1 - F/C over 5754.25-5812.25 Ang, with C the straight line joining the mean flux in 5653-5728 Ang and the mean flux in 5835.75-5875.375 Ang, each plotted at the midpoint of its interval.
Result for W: 1.3 Ang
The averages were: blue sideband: 1.59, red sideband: 1.64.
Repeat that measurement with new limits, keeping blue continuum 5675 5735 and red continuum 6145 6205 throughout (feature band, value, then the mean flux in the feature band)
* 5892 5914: 2.5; 1.4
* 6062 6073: 1.6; 1.35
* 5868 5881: -0.6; 1.65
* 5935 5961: 0.3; 1.56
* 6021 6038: -0.8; 1.65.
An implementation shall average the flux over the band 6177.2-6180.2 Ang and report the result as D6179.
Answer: 1.49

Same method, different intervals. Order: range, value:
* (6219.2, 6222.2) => 1.24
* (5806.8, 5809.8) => 1.84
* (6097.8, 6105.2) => 1.96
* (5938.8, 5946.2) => 1.55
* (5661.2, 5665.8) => 1.54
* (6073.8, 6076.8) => 1.6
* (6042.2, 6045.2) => 1.68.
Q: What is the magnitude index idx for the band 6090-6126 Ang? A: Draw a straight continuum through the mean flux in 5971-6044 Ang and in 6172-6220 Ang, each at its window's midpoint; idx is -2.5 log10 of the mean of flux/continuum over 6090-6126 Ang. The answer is -0.097 mag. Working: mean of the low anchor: 1.6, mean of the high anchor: 1.49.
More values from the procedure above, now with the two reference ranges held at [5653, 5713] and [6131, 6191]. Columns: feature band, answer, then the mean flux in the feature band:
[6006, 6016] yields 0.062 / 1.51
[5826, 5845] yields -0.038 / 1.65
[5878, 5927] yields 0.108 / 1.44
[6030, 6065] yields -0.030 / 1.64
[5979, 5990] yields 0.031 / 1.55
